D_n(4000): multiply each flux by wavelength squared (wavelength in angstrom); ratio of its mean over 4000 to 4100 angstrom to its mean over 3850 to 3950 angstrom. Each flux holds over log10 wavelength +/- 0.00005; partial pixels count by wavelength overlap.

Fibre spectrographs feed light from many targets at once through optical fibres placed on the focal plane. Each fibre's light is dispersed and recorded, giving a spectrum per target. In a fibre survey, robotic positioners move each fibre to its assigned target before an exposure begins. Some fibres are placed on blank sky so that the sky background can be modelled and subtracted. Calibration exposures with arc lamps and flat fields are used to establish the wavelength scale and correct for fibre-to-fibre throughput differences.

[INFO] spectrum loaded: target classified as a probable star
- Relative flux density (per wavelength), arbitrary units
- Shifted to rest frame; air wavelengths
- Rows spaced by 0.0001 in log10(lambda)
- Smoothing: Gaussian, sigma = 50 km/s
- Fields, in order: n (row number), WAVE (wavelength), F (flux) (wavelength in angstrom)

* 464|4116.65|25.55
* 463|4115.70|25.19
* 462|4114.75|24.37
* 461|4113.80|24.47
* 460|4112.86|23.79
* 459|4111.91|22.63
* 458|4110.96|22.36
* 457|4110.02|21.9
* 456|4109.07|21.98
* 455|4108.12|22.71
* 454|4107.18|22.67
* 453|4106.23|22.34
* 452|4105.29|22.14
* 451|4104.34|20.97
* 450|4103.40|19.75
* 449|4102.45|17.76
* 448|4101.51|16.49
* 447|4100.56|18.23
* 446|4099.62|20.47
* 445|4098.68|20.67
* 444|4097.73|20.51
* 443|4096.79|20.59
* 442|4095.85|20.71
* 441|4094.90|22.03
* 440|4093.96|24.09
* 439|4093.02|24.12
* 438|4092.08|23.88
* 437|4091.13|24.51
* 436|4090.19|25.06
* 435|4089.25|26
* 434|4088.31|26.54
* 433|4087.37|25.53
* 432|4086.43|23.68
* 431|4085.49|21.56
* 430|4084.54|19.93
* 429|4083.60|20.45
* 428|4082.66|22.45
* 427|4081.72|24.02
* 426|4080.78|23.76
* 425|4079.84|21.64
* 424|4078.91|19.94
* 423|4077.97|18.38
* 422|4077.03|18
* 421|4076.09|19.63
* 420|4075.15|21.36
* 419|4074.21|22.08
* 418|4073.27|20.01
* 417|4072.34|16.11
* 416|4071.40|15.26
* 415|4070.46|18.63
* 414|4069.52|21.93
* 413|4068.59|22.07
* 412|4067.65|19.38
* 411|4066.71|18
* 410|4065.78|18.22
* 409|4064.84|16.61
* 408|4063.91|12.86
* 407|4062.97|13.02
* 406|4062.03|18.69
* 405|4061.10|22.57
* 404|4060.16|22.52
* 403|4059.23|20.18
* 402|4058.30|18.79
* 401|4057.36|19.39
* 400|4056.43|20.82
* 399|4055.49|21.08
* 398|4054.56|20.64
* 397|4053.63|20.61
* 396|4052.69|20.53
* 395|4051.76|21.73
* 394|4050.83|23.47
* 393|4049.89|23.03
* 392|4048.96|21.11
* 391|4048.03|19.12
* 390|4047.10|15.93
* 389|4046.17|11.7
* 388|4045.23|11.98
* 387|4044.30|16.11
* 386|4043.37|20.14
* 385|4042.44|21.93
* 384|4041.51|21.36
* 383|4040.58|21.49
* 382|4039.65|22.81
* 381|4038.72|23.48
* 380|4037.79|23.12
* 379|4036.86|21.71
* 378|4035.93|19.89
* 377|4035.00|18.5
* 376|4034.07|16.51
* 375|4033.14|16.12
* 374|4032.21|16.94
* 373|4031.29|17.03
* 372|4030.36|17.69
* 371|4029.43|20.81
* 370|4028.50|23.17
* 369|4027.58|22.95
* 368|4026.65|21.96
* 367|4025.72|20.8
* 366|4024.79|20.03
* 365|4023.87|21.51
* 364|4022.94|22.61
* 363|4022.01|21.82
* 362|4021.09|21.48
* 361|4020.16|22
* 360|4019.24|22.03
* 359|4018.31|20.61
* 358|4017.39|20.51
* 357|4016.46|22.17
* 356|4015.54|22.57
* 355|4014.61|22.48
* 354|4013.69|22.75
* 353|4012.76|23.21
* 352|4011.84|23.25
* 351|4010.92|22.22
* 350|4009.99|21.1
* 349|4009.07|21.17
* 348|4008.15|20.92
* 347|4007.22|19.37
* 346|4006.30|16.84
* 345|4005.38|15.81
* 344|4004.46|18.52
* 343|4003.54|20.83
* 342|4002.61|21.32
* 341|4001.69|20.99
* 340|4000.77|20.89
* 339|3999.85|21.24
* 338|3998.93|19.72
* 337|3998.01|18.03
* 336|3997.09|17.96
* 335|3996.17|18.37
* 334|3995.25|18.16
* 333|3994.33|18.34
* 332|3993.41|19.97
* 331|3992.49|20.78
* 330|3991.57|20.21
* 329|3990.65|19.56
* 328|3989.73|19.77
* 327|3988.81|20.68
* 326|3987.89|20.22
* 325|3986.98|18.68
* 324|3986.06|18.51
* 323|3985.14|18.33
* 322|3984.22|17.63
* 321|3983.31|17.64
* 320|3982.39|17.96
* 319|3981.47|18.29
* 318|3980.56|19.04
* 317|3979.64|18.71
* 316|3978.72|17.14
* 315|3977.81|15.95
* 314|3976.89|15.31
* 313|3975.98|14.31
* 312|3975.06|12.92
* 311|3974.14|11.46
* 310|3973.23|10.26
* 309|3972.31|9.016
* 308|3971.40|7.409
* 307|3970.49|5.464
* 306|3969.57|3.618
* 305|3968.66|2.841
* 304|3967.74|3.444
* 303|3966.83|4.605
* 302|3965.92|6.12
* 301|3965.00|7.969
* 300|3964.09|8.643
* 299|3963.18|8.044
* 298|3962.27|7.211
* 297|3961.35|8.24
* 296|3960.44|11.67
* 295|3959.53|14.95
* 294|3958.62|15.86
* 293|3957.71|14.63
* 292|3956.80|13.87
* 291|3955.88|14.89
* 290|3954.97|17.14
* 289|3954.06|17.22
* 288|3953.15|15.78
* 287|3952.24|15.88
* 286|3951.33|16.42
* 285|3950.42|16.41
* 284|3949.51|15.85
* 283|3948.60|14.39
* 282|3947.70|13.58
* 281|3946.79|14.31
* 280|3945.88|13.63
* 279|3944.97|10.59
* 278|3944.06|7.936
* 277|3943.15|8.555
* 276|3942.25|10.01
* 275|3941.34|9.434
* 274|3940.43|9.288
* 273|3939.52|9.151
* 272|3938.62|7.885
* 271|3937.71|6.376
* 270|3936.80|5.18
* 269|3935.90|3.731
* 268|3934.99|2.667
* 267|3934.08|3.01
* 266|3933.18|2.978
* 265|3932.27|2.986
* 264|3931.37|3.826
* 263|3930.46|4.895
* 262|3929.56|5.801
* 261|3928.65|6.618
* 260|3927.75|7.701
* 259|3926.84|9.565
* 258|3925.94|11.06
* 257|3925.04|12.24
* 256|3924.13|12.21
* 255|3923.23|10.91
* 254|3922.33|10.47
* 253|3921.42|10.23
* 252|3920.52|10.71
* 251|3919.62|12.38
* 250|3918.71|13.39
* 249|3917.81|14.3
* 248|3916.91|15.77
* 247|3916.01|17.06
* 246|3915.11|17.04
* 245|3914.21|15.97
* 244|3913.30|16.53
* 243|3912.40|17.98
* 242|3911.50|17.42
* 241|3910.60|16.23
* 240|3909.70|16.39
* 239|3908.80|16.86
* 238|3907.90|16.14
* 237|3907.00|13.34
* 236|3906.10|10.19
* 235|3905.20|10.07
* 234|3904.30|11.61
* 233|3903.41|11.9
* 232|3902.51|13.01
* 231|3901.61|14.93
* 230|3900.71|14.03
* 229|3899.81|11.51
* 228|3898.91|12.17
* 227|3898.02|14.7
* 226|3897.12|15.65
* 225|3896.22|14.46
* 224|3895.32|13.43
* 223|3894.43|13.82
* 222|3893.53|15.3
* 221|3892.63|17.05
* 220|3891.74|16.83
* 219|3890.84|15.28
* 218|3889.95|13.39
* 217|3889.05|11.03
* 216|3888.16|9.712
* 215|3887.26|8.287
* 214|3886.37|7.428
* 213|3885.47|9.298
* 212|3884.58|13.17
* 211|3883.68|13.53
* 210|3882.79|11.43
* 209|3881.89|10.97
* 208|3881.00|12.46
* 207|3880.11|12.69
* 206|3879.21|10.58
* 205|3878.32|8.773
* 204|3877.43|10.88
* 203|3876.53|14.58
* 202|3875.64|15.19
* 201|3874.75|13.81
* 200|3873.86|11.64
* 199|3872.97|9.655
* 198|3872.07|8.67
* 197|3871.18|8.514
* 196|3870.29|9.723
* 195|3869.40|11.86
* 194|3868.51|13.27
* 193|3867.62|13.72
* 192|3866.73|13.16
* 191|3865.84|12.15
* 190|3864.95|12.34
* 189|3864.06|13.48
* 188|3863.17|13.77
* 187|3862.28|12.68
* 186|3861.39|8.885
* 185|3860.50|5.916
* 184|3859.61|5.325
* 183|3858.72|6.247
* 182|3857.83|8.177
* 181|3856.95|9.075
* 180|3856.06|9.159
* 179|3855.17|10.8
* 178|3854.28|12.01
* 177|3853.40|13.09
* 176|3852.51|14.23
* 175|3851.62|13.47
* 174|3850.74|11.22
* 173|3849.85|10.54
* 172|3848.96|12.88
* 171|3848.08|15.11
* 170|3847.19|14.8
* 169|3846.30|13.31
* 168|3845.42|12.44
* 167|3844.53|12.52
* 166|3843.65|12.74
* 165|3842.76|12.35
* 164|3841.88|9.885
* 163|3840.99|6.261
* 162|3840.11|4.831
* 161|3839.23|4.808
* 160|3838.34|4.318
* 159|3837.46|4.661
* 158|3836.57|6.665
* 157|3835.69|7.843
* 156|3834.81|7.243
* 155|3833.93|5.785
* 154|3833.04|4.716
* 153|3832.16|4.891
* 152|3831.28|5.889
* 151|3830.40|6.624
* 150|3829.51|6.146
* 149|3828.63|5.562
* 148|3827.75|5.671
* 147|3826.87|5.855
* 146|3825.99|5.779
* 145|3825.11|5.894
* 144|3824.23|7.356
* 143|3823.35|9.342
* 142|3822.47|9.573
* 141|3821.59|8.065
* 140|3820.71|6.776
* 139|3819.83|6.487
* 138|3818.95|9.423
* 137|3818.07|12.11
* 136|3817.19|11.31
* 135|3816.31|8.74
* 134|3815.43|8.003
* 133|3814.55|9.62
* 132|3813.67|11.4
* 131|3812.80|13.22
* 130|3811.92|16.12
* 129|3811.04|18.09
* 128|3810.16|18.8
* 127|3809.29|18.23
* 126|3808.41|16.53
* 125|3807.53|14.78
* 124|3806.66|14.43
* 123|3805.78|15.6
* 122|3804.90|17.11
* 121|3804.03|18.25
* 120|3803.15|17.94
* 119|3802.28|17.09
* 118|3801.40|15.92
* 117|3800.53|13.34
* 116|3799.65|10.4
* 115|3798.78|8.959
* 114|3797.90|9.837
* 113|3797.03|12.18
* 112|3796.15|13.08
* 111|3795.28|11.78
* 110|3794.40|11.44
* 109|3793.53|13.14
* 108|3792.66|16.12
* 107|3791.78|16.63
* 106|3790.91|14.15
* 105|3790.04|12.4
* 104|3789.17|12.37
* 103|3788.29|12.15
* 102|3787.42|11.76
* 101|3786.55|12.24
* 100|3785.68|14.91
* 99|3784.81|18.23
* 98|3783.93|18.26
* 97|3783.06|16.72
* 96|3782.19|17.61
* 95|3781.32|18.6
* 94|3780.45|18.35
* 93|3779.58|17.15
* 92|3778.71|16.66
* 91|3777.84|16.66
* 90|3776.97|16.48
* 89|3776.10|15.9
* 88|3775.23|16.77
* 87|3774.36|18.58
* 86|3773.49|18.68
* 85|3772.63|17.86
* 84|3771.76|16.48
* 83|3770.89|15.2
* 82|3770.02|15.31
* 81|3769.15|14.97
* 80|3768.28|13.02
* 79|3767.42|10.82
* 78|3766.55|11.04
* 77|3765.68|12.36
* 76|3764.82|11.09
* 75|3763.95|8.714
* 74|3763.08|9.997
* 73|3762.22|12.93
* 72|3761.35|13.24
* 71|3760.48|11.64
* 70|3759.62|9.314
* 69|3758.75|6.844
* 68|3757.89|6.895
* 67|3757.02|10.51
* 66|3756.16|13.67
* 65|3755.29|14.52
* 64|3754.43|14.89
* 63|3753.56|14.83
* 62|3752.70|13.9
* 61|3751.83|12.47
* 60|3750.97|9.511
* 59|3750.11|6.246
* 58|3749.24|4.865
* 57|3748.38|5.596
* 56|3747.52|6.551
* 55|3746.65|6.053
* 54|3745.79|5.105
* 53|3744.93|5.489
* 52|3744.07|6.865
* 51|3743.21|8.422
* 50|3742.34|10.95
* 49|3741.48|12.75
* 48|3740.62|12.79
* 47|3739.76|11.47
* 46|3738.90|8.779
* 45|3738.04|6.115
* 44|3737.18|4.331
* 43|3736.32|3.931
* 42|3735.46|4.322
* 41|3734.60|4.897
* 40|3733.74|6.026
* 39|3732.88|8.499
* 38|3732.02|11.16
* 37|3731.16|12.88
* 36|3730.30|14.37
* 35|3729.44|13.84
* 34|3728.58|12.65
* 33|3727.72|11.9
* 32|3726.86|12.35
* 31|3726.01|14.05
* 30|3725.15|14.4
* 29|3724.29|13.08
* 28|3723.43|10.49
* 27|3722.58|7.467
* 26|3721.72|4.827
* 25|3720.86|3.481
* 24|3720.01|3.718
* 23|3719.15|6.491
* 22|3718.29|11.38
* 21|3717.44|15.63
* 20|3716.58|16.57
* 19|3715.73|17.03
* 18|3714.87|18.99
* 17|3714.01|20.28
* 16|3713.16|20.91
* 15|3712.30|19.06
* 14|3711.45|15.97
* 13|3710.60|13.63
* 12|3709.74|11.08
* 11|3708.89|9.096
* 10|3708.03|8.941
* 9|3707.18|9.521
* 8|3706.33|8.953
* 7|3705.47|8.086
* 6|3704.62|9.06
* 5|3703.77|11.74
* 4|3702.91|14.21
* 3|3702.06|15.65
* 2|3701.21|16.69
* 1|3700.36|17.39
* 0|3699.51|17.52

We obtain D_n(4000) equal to 1.9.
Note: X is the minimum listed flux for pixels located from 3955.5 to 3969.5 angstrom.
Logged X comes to 2.841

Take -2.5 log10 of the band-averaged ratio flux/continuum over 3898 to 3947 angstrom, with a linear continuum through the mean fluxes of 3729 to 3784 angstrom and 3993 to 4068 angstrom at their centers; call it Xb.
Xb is 0.45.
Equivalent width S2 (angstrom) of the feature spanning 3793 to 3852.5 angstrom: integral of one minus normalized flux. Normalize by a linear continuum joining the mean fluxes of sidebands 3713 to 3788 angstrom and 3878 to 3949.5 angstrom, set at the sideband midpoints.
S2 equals 5.4 angstrom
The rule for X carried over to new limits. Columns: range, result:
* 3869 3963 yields 2.667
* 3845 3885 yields 5.325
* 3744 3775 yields 4.865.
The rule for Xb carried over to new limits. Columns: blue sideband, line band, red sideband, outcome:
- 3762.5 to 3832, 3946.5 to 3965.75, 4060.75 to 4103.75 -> 0.27 mag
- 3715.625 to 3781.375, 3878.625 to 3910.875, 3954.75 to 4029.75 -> 0.14 mag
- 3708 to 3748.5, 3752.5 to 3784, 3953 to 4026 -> -0.22 mag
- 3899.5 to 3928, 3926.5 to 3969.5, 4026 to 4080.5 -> 0.49 mag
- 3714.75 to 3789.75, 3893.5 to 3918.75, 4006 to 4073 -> 0.12 mag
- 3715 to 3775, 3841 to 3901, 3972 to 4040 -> 0.25 mag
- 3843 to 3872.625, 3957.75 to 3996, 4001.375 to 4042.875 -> 0.31 mag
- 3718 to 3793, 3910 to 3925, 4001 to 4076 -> 0.16 mag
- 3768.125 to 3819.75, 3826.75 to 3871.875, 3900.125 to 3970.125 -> 0.35 mag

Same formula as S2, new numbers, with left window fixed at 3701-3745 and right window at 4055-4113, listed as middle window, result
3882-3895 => 2.6 angstrom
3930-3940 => 7.1 angstrom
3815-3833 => 8.3 angstrom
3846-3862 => 4.2 angstrom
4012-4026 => -2.0 angstrom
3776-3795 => -3.8 angstrom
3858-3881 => 6.1 angstrom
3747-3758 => 1.4 angstrom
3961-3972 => 7.2 angstrom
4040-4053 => 0.4 angstrom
